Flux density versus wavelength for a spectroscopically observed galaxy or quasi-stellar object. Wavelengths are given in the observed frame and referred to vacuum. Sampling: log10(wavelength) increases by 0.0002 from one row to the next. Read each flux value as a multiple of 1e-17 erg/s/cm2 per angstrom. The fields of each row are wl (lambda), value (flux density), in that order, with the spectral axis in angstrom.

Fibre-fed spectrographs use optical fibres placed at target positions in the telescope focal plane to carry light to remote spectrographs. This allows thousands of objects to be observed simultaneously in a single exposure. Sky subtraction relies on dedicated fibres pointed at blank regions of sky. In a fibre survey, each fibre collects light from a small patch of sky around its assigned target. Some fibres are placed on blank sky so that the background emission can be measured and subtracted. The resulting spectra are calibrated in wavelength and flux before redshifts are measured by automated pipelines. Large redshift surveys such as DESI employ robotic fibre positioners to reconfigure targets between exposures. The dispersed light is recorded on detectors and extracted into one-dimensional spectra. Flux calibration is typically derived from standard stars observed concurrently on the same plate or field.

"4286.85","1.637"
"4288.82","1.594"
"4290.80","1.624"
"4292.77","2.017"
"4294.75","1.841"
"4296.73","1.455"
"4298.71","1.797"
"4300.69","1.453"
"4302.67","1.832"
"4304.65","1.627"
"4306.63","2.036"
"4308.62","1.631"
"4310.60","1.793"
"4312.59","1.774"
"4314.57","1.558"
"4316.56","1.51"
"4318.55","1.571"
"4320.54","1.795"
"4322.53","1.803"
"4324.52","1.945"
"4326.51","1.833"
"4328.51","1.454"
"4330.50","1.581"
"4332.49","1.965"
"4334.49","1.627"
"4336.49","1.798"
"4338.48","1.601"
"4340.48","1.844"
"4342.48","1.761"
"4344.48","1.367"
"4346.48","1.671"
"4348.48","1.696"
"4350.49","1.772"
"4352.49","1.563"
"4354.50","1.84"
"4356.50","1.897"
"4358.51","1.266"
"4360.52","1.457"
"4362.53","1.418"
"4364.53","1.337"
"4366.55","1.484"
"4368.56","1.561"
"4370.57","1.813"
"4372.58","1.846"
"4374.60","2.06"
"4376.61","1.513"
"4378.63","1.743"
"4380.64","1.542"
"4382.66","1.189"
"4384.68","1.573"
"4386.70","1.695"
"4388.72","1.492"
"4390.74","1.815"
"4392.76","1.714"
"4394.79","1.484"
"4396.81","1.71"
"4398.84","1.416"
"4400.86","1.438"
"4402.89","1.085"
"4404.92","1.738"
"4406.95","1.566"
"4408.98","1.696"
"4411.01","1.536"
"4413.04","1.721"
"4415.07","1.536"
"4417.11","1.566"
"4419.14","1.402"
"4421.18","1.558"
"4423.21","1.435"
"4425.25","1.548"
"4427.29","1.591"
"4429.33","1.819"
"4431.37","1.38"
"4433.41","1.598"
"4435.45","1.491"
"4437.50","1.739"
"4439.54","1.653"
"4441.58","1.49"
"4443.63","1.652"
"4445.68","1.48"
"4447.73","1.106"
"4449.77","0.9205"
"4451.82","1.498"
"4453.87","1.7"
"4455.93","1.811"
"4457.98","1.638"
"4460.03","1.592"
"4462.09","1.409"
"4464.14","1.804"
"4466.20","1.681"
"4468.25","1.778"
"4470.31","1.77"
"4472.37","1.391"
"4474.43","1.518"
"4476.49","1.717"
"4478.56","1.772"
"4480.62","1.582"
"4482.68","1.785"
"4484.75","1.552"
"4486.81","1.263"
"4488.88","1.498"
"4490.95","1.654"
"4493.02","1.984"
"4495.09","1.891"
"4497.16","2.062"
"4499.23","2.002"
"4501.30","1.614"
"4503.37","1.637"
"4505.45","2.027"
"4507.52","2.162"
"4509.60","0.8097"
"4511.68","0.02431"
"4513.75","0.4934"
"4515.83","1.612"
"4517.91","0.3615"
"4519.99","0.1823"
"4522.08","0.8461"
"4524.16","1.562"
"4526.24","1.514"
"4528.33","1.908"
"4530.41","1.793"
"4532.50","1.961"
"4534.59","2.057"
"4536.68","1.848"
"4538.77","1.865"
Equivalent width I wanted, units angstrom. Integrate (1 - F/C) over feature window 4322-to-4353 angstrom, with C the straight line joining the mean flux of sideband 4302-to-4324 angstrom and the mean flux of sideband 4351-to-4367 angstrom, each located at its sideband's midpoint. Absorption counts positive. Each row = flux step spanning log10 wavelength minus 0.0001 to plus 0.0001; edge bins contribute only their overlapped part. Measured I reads -1.5 angstrom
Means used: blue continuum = 1.72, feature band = 1.71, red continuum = 1.54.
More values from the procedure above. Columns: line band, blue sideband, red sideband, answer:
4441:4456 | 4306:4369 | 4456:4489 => 1.8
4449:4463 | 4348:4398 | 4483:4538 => 0.1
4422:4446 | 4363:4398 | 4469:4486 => 0.7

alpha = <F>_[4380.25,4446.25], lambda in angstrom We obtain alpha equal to 1.56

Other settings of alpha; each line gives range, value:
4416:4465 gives 1.54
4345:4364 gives 1.61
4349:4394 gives 1.62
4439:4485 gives 1.58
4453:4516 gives 1.59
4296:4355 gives 1.7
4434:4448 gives 1.54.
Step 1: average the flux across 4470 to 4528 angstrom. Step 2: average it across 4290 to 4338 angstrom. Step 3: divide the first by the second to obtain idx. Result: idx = 0.84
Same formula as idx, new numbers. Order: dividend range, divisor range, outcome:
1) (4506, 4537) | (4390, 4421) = 0.82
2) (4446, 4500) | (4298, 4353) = 0.96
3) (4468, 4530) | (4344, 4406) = 0.92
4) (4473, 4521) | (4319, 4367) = 0.87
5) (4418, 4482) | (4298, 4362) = 0.93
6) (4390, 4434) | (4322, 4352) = 0.91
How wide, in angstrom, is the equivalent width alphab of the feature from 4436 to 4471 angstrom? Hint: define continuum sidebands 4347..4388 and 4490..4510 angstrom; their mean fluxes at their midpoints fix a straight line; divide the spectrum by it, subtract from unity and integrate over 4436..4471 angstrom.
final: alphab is 3.5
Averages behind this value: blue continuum 1.61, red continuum 1.82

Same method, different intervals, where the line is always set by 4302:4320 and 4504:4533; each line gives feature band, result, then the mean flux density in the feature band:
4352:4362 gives 0.00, 1.6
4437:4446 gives -1.30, 1.6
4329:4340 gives -0.40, 1.71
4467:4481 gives -3.41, 1.65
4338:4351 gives -0.37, 1.67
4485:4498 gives -4.29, 1.71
